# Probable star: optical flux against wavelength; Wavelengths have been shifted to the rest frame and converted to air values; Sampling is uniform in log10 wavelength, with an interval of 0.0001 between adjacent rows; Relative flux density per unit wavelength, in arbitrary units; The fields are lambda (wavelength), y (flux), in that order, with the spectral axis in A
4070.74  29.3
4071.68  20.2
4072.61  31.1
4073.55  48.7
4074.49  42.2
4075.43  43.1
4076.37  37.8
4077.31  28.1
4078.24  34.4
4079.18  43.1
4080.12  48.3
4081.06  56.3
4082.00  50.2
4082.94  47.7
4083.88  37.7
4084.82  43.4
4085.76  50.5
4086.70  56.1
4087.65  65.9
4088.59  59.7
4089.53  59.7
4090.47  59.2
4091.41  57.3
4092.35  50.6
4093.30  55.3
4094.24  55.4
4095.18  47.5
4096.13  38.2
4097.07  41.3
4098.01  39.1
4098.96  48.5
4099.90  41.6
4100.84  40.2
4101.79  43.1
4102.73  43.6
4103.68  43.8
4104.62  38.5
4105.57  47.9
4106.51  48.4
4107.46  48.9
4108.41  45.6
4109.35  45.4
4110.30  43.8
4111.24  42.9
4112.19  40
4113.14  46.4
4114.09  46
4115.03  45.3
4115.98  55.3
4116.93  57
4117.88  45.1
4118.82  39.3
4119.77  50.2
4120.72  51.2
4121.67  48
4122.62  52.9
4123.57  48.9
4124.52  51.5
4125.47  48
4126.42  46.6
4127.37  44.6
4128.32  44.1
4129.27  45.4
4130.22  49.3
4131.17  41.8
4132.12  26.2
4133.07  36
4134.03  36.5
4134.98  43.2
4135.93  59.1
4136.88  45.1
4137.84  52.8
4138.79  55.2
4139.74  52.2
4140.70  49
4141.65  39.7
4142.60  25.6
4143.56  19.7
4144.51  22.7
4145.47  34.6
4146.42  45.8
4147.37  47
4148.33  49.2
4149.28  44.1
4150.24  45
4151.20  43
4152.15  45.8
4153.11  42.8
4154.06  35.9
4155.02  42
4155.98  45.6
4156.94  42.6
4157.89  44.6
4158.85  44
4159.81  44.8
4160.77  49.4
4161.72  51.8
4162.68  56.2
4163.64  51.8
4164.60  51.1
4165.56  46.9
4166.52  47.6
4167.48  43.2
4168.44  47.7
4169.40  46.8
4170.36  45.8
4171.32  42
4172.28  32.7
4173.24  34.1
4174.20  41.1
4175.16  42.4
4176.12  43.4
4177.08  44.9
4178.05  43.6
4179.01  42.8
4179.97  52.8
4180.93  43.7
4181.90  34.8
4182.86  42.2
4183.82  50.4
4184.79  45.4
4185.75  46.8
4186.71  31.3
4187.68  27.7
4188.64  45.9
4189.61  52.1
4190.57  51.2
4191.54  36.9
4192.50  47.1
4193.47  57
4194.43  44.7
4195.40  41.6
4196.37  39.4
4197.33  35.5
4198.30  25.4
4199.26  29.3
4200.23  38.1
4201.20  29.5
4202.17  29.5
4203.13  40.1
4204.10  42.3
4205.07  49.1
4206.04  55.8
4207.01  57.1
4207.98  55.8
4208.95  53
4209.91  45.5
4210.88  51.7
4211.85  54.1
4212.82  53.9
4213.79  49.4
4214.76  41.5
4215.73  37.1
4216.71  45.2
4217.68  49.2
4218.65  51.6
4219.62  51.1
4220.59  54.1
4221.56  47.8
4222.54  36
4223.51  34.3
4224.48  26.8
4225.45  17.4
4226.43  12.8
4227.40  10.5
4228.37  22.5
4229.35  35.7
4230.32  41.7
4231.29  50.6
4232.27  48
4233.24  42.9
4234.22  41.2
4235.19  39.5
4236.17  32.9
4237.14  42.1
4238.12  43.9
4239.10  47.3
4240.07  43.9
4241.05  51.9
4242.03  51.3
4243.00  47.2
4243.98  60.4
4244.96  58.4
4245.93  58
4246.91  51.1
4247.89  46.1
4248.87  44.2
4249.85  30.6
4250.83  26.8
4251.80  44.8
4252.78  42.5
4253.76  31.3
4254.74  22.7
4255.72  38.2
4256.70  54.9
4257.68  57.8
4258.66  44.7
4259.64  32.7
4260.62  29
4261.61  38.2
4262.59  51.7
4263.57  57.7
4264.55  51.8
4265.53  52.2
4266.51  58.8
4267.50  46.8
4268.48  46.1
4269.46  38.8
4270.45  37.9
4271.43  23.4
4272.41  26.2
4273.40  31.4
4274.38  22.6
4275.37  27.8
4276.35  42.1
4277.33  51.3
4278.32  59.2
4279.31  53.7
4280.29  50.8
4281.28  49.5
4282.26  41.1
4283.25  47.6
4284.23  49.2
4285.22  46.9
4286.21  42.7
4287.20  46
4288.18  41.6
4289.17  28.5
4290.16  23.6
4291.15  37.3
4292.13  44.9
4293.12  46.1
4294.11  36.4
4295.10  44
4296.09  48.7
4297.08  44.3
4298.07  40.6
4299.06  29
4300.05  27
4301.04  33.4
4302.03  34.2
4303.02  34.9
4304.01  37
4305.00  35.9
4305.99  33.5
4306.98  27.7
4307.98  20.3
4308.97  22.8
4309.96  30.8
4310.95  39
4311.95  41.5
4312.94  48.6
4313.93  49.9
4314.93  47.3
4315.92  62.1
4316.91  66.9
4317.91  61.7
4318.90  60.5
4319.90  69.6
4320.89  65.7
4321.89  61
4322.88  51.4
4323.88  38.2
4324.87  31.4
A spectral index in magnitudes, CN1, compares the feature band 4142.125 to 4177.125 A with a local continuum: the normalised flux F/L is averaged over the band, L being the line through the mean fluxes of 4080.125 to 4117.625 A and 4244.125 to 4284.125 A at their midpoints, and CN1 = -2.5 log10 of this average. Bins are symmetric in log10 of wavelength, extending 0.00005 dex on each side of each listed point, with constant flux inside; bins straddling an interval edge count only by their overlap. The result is 0.09 mag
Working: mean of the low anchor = 48.3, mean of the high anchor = 43.2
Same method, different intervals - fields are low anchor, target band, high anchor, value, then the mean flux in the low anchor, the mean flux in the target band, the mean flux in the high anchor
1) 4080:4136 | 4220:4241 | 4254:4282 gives 0.18 mag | 47.2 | 37.1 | 42.7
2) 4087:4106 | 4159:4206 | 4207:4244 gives 0.04 mag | 48.9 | 43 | 42.6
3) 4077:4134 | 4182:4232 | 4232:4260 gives 0.08 mag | 46.7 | 41.6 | 44.1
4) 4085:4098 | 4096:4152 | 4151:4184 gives 0.12 mag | 52.8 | 44.3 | 44.5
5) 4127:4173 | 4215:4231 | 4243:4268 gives 0.23 mag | 43.7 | 36.1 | 45.3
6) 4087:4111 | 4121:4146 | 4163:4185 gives 0.08 mag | 48.3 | 43.1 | 44.3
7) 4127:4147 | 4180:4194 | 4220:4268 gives -0.06 mag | 41.4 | 44.1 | 41.9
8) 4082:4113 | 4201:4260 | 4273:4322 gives 0.04 mag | 47.7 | 42.9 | 42.7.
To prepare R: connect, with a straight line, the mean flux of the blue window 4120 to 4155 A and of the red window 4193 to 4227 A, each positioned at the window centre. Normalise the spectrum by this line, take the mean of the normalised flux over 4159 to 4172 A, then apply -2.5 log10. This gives -0.11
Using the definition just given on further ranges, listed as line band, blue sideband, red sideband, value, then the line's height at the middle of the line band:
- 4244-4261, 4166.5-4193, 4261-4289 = 0.03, 43.6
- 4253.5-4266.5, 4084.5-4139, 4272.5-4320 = -0.04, 42.7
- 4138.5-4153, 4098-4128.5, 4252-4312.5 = 0.10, 45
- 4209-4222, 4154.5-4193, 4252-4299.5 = -0.13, 43.4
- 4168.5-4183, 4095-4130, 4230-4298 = 0.06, 44.7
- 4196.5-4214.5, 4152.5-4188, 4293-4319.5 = -0.02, 43.1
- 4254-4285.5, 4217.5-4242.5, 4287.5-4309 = -0.16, 37.1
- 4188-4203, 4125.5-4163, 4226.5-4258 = 0.07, 42.7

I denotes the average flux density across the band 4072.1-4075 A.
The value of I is 40.4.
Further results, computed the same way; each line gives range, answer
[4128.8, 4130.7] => 47.4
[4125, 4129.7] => 45.8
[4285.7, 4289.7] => 39.6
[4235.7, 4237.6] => 37.6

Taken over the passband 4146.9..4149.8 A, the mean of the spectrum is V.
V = 46.7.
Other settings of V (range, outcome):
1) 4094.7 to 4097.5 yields 42.4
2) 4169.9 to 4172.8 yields 40.1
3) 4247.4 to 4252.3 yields 38.5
